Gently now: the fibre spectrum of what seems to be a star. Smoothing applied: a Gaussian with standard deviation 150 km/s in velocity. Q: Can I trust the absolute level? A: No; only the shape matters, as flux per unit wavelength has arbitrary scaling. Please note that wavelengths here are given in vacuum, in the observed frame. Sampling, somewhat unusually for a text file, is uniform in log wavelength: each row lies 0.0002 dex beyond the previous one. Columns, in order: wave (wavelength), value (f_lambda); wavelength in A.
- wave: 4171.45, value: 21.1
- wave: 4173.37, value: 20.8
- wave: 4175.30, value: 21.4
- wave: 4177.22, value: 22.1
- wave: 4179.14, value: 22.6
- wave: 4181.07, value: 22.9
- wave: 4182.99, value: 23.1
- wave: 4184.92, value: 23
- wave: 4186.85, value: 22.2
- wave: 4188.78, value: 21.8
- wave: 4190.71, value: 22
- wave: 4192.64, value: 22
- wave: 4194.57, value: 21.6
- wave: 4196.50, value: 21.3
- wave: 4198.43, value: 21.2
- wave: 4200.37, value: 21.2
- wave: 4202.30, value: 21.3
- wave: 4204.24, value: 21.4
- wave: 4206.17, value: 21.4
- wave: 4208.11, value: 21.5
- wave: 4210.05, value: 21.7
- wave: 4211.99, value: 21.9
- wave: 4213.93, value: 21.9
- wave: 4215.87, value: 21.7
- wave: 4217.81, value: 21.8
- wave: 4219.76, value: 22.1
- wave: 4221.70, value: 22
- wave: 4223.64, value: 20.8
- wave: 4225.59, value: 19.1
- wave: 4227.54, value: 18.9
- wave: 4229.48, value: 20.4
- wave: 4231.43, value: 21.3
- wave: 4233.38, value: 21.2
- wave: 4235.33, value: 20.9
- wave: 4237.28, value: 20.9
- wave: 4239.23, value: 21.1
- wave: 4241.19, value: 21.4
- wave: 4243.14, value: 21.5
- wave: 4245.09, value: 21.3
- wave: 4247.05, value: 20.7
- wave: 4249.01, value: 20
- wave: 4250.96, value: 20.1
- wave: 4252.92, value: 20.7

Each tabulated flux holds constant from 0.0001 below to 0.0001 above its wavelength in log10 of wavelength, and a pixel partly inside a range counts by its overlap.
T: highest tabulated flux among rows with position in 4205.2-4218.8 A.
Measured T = 21.9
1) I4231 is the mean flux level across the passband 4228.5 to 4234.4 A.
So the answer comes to 21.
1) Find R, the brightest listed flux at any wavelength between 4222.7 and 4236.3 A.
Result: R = 21.3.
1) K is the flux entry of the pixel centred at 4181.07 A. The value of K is 22.9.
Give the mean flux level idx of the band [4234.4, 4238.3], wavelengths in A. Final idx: 20.9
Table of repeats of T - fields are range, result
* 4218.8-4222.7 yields 22.1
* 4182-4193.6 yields 23.1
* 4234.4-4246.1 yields 21.5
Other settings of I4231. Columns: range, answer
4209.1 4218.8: 21.8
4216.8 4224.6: 21.7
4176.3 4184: 22.7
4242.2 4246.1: 21.4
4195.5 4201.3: 21.2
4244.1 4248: 21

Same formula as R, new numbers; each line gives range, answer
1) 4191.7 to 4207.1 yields 22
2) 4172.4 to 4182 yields 22.9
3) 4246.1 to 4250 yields 20.7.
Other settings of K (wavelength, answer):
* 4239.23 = 21.1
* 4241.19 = 21.4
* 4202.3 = 21.3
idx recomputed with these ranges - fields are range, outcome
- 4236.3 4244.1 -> 21.2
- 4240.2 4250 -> 21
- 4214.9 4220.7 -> 21.8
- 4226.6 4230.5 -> 19.7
